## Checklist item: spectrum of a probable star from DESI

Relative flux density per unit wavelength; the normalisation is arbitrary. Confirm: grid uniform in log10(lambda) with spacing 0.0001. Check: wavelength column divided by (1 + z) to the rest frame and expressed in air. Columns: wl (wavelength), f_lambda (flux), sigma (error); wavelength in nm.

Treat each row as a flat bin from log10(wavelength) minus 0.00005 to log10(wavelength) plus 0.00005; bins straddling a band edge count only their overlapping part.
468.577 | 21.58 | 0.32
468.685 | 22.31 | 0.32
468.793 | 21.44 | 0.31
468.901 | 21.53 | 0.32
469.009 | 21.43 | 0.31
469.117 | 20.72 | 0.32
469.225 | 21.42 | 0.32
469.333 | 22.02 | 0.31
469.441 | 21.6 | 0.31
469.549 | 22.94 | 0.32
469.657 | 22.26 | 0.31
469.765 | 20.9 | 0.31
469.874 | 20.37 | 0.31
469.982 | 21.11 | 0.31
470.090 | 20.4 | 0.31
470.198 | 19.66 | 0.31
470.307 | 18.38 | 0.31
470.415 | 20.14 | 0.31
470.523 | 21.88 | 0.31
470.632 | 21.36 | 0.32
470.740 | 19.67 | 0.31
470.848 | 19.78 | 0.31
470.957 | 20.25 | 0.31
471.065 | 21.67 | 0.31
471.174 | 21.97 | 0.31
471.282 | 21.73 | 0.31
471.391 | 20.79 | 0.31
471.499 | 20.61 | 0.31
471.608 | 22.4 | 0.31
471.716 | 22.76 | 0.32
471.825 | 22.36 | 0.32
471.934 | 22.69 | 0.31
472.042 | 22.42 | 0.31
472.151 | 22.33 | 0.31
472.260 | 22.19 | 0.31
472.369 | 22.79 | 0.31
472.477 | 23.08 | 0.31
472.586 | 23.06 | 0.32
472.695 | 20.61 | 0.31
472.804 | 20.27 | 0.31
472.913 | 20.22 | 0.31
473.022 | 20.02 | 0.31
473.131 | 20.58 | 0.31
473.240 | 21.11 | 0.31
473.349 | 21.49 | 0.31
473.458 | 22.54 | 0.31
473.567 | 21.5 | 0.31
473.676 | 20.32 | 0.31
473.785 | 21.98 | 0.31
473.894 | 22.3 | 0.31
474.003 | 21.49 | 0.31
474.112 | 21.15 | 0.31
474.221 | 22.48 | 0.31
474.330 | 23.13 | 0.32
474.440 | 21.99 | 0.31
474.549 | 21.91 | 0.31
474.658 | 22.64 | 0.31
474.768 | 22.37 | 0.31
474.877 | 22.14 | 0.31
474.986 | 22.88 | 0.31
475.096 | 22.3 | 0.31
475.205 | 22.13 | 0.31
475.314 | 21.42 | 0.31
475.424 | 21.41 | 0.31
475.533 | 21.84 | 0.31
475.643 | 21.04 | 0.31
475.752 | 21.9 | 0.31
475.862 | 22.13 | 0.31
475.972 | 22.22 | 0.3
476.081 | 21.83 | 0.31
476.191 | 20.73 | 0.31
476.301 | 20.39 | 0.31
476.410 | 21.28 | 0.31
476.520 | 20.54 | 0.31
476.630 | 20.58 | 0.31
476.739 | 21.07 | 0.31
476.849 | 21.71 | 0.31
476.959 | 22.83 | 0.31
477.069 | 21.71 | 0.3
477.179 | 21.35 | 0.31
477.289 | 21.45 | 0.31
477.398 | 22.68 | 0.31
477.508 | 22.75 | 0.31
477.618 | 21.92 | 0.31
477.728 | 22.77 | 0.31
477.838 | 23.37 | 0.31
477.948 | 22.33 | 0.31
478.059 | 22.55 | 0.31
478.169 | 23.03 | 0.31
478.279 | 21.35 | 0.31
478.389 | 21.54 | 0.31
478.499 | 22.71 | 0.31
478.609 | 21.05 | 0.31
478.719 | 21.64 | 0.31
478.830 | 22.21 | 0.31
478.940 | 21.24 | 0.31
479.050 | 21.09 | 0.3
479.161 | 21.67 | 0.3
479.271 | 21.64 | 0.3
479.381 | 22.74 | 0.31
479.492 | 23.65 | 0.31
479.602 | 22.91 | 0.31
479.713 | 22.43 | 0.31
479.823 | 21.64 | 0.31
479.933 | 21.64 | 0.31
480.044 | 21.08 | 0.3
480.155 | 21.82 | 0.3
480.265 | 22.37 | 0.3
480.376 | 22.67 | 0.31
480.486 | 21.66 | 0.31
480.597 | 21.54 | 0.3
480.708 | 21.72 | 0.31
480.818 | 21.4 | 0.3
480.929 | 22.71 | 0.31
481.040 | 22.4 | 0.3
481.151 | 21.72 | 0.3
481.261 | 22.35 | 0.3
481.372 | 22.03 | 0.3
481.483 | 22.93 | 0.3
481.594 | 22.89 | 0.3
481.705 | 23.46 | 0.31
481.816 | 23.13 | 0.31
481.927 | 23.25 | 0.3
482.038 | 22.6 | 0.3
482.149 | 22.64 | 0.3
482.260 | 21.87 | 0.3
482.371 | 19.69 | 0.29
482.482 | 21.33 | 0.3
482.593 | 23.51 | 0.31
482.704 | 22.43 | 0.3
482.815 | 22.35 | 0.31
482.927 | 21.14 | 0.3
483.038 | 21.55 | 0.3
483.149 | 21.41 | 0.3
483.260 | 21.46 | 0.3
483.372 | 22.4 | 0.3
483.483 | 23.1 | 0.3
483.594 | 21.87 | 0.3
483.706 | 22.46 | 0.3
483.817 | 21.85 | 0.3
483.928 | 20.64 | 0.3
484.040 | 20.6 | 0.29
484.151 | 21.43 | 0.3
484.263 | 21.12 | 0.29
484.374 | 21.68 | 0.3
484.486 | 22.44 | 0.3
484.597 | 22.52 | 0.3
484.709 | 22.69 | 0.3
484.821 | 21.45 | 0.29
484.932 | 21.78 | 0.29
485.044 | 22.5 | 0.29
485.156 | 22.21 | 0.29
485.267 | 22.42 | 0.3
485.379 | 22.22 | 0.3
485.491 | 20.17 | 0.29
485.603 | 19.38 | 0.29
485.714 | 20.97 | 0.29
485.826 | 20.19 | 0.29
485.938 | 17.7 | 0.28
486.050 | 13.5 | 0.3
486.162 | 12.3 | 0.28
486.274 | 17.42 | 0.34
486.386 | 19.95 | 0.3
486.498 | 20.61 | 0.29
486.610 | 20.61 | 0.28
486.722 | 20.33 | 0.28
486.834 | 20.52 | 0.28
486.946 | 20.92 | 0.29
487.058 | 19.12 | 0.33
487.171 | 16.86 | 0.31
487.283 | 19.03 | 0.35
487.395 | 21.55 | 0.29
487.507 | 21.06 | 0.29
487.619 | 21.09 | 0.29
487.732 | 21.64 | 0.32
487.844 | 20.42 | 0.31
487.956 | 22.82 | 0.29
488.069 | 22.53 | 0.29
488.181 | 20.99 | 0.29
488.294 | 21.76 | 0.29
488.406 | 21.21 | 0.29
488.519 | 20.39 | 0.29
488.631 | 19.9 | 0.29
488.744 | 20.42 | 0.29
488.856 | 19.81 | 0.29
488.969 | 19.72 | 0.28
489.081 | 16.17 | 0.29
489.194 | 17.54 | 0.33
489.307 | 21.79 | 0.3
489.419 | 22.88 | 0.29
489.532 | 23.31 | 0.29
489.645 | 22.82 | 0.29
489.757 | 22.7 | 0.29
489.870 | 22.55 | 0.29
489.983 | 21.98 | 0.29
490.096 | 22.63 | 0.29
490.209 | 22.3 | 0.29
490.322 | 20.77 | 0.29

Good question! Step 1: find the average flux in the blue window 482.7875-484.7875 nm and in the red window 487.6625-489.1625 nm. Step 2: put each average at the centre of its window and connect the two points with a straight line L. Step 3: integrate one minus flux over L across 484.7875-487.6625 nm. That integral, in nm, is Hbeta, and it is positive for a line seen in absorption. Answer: 0.18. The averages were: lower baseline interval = 21.8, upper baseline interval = 20.5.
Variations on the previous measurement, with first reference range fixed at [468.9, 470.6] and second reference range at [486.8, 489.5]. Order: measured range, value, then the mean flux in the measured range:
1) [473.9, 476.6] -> -0.122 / 21.8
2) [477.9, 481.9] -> -0.277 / 22.1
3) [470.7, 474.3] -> -0.105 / 21.6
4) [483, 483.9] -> -0.061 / 22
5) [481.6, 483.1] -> -0.117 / 22.2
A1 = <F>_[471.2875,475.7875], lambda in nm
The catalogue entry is 21.8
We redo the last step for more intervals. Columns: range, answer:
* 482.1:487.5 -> 20.8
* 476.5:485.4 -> 22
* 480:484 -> 22.1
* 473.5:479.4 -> 21.9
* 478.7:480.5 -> 22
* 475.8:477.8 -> 21.7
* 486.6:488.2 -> 20.6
